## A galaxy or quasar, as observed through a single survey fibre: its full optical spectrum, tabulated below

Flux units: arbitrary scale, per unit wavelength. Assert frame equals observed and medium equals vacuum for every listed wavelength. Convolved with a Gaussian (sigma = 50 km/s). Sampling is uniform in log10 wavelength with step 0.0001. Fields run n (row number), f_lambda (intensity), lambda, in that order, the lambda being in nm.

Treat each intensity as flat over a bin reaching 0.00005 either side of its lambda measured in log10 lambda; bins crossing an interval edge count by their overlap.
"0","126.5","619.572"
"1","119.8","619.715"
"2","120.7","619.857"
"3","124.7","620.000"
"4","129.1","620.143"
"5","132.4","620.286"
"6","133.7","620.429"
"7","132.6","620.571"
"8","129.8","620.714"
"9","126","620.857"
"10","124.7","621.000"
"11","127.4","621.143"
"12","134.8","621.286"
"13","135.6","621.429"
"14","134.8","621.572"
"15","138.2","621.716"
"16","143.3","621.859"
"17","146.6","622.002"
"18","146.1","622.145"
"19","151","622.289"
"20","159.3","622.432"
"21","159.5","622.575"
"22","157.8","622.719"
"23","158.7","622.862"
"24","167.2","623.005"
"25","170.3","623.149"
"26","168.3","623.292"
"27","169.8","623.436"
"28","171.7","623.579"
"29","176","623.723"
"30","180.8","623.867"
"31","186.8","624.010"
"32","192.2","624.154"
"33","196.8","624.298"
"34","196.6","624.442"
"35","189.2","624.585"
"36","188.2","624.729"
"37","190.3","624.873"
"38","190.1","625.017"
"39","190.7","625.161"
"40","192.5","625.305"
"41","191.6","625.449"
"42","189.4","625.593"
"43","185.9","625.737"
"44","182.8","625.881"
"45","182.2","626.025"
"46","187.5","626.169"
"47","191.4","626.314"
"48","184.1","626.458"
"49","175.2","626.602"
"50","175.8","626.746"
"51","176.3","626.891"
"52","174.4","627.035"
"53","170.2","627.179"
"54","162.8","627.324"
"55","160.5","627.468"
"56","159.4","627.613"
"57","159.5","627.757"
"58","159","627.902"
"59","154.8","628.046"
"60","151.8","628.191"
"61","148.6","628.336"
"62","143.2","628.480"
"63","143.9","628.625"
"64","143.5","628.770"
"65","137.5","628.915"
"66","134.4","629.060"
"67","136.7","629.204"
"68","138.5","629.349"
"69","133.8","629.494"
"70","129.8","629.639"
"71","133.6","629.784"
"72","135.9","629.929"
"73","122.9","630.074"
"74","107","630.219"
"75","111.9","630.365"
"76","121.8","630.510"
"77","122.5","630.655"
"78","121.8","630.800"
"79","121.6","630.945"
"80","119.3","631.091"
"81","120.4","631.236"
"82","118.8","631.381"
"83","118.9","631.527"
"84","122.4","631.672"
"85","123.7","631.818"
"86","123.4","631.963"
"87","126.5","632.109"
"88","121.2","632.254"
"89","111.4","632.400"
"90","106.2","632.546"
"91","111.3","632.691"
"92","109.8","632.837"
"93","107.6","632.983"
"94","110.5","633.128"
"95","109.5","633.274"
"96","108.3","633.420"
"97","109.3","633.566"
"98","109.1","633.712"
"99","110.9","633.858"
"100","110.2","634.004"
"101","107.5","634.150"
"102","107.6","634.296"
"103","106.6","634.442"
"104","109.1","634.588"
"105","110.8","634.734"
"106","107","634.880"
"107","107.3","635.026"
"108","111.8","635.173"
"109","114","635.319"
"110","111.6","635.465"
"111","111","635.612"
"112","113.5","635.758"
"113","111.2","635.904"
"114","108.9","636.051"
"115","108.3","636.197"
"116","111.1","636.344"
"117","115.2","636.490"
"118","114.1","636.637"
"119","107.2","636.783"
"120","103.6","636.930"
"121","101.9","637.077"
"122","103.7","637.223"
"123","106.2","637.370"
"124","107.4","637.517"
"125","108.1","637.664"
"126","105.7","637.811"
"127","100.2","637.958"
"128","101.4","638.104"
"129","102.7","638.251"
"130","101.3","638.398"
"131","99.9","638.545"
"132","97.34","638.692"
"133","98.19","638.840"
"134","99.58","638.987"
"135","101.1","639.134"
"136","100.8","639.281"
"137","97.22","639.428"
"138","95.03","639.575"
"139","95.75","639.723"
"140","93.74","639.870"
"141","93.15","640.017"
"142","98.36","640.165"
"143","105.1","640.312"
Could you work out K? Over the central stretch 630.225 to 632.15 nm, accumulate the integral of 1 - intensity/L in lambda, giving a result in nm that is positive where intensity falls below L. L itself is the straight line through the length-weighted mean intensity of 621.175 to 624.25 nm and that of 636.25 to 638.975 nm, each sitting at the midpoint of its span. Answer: 0.12 nm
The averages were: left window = 159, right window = 105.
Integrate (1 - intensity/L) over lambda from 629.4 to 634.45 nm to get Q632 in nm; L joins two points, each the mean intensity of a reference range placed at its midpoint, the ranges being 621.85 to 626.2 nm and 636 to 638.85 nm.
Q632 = 0.65 nm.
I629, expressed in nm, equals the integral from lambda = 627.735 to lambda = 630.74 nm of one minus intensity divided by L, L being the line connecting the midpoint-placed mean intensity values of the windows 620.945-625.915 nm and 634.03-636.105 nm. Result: 0.068 nm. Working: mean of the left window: 168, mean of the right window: 110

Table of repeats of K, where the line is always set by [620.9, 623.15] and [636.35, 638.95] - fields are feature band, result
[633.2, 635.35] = 0.08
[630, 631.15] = 0.04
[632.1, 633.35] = 0.06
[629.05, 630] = -0.06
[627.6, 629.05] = -0.22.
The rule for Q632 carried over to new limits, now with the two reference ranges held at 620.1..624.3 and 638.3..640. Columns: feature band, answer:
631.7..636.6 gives 0.10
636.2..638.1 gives -0.04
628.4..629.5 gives -0.07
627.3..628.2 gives -0.16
